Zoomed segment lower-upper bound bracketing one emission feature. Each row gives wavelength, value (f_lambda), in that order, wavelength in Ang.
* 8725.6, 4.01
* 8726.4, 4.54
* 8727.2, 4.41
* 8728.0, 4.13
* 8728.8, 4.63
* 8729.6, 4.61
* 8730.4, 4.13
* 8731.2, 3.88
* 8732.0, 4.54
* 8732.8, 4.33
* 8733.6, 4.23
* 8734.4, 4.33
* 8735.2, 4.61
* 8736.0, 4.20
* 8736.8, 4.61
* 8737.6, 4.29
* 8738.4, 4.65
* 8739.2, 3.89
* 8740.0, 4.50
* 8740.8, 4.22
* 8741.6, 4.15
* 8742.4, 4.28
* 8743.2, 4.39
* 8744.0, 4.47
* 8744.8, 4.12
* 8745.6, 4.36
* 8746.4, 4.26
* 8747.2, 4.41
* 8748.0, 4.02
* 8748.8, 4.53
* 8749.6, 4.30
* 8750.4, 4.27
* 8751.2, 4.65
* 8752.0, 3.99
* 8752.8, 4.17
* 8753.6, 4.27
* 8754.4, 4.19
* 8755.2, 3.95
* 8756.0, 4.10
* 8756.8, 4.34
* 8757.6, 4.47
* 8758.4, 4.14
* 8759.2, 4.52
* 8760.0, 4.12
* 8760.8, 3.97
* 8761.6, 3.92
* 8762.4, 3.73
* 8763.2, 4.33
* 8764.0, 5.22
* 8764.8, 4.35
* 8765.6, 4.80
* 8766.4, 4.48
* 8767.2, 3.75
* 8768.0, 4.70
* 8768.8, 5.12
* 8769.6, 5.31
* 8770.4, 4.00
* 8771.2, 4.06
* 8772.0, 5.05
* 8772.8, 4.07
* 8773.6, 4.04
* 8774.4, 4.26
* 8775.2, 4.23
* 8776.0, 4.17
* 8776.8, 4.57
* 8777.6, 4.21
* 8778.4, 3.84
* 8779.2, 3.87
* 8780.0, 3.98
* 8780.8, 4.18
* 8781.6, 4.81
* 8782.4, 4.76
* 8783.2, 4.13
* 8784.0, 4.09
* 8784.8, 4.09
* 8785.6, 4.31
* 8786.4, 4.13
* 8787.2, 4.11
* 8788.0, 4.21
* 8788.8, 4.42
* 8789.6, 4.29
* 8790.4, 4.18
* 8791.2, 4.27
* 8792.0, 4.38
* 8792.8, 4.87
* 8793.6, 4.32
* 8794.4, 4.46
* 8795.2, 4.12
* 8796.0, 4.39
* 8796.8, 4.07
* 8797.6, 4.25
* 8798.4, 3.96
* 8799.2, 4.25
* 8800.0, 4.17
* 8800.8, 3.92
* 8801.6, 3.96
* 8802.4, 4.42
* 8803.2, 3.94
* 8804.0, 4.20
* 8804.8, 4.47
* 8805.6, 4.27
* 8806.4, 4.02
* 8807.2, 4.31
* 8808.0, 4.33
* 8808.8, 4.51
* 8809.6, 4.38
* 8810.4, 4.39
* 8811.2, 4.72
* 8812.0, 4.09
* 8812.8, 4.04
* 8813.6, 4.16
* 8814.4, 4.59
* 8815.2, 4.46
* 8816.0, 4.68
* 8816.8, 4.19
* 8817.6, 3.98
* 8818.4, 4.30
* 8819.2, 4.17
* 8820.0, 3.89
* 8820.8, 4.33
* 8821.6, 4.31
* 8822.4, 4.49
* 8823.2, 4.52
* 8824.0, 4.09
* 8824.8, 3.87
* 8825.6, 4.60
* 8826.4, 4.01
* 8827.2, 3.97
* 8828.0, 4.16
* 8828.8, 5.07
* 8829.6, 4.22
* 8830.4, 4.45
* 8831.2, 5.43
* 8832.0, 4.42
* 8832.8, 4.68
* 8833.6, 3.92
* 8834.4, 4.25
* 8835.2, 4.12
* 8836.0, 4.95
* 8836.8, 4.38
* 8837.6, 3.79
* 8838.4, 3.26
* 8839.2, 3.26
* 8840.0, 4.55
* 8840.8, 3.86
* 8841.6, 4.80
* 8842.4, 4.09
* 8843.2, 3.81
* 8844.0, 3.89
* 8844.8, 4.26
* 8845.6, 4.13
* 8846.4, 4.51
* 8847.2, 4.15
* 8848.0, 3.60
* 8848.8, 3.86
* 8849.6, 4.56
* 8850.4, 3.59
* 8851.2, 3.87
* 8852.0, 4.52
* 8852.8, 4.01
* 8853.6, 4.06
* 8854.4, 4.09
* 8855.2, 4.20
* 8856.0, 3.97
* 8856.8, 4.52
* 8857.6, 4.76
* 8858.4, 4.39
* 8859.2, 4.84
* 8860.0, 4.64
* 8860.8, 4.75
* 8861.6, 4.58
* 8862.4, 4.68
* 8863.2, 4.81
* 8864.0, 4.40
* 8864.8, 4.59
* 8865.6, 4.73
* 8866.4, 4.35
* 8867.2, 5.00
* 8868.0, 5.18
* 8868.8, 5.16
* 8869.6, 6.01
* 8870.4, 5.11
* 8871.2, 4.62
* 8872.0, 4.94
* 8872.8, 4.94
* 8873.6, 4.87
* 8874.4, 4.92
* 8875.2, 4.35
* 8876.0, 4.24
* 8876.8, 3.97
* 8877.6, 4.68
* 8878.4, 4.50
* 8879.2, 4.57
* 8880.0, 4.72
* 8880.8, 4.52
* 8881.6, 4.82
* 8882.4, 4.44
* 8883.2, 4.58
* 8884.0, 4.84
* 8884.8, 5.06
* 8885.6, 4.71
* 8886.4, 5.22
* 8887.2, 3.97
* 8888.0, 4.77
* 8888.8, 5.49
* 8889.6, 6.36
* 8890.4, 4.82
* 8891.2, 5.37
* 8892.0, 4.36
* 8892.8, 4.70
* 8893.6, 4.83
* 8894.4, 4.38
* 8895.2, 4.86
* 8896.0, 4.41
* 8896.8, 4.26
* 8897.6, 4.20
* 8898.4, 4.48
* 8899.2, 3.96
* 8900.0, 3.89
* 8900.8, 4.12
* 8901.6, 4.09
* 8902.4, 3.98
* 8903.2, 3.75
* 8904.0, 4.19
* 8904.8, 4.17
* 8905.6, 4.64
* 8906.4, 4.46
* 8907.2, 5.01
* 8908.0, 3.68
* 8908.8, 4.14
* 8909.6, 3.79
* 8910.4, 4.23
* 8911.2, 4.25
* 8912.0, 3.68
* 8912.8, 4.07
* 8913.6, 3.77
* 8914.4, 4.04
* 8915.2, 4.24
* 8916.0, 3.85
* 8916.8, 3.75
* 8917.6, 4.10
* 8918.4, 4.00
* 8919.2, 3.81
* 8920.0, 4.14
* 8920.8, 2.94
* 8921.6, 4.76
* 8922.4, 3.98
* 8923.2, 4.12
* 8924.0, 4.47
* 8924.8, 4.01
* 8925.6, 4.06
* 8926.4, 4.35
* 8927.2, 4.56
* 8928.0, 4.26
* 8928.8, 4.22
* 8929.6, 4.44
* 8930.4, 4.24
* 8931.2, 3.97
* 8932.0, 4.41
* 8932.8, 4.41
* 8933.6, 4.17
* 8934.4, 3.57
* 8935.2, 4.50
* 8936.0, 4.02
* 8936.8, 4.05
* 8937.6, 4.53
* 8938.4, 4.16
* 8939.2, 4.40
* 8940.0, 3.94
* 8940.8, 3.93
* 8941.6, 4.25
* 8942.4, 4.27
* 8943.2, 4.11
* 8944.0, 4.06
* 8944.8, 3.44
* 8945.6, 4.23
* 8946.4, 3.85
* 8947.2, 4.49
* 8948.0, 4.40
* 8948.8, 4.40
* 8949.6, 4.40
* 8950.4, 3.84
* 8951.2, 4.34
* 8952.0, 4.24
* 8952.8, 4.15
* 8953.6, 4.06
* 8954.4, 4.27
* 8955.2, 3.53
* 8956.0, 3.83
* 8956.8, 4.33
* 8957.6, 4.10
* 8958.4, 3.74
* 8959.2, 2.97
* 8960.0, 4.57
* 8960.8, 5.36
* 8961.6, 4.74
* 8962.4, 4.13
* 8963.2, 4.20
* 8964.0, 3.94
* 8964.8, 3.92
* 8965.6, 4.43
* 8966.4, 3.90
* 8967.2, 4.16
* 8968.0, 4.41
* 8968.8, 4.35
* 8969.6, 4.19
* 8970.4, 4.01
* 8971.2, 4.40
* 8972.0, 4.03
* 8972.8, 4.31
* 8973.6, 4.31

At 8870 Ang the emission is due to [S II] 6716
